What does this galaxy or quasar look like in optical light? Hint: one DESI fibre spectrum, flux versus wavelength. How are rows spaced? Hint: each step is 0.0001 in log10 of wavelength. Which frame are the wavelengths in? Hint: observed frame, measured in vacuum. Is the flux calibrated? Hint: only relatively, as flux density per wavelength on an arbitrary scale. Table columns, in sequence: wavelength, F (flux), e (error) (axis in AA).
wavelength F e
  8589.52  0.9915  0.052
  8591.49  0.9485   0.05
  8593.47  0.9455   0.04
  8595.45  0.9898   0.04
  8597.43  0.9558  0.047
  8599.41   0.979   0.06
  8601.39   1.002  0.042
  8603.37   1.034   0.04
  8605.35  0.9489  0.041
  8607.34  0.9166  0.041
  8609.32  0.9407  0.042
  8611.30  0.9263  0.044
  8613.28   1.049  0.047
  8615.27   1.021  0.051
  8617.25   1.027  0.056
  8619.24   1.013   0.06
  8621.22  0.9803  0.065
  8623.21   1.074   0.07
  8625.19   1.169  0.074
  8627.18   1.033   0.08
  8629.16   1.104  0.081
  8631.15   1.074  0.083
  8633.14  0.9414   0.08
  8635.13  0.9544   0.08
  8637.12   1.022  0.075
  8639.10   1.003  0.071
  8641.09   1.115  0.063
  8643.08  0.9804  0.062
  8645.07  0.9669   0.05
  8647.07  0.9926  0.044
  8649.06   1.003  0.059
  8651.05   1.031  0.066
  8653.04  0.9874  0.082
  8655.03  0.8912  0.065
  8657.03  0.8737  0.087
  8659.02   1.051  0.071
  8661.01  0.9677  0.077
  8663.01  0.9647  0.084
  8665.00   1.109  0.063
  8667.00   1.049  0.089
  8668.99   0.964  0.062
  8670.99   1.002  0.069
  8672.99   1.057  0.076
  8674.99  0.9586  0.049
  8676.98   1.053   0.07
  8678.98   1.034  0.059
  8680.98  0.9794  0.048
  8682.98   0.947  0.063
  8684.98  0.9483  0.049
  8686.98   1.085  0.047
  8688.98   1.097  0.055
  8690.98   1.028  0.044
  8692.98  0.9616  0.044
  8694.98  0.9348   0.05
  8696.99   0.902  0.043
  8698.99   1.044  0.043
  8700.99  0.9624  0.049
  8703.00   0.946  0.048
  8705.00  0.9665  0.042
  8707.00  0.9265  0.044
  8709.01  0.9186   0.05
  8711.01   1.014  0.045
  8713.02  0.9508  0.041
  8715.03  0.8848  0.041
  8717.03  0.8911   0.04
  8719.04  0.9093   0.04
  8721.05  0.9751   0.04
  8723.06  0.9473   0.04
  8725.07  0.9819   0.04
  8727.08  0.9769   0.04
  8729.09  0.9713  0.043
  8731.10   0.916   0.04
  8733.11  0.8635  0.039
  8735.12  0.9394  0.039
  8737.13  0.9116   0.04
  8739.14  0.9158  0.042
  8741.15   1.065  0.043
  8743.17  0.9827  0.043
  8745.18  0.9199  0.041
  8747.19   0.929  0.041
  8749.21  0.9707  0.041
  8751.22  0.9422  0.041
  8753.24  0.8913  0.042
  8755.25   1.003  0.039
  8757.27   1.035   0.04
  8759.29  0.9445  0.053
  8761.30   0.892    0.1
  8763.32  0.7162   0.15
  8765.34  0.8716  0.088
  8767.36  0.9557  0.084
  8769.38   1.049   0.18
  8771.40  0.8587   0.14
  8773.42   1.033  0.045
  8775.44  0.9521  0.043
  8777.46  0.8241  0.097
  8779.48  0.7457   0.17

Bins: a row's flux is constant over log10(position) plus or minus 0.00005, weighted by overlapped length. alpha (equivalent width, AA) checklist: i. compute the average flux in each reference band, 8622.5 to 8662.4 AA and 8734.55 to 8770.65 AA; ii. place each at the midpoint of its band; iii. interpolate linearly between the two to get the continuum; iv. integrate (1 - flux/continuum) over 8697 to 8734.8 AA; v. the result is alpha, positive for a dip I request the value 0.7 AA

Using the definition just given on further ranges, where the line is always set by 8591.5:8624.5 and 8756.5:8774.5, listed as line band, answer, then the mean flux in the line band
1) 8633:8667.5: -0.8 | 0.995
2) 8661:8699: -1.7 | 1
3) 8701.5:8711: 0.0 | 0.949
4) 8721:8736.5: 0.0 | 0.944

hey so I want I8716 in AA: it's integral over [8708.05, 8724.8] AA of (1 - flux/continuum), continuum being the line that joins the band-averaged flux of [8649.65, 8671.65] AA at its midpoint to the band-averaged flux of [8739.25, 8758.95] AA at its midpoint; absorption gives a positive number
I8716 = 0.6 AA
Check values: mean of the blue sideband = 0.99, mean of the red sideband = 0.967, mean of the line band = 0.938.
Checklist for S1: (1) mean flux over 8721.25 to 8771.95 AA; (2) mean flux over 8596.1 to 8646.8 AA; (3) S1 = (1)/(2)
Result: 0.93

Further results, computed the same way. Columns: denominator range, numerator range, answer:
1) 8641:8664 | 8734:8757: 0.97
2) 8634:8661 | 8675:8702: 1.01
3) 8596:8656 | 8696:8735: 0.94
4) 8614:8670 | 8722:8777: 0.93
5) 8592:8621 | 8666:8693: 1.03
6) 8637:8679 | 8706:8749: 0.94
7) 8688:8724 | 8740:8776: 0.99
